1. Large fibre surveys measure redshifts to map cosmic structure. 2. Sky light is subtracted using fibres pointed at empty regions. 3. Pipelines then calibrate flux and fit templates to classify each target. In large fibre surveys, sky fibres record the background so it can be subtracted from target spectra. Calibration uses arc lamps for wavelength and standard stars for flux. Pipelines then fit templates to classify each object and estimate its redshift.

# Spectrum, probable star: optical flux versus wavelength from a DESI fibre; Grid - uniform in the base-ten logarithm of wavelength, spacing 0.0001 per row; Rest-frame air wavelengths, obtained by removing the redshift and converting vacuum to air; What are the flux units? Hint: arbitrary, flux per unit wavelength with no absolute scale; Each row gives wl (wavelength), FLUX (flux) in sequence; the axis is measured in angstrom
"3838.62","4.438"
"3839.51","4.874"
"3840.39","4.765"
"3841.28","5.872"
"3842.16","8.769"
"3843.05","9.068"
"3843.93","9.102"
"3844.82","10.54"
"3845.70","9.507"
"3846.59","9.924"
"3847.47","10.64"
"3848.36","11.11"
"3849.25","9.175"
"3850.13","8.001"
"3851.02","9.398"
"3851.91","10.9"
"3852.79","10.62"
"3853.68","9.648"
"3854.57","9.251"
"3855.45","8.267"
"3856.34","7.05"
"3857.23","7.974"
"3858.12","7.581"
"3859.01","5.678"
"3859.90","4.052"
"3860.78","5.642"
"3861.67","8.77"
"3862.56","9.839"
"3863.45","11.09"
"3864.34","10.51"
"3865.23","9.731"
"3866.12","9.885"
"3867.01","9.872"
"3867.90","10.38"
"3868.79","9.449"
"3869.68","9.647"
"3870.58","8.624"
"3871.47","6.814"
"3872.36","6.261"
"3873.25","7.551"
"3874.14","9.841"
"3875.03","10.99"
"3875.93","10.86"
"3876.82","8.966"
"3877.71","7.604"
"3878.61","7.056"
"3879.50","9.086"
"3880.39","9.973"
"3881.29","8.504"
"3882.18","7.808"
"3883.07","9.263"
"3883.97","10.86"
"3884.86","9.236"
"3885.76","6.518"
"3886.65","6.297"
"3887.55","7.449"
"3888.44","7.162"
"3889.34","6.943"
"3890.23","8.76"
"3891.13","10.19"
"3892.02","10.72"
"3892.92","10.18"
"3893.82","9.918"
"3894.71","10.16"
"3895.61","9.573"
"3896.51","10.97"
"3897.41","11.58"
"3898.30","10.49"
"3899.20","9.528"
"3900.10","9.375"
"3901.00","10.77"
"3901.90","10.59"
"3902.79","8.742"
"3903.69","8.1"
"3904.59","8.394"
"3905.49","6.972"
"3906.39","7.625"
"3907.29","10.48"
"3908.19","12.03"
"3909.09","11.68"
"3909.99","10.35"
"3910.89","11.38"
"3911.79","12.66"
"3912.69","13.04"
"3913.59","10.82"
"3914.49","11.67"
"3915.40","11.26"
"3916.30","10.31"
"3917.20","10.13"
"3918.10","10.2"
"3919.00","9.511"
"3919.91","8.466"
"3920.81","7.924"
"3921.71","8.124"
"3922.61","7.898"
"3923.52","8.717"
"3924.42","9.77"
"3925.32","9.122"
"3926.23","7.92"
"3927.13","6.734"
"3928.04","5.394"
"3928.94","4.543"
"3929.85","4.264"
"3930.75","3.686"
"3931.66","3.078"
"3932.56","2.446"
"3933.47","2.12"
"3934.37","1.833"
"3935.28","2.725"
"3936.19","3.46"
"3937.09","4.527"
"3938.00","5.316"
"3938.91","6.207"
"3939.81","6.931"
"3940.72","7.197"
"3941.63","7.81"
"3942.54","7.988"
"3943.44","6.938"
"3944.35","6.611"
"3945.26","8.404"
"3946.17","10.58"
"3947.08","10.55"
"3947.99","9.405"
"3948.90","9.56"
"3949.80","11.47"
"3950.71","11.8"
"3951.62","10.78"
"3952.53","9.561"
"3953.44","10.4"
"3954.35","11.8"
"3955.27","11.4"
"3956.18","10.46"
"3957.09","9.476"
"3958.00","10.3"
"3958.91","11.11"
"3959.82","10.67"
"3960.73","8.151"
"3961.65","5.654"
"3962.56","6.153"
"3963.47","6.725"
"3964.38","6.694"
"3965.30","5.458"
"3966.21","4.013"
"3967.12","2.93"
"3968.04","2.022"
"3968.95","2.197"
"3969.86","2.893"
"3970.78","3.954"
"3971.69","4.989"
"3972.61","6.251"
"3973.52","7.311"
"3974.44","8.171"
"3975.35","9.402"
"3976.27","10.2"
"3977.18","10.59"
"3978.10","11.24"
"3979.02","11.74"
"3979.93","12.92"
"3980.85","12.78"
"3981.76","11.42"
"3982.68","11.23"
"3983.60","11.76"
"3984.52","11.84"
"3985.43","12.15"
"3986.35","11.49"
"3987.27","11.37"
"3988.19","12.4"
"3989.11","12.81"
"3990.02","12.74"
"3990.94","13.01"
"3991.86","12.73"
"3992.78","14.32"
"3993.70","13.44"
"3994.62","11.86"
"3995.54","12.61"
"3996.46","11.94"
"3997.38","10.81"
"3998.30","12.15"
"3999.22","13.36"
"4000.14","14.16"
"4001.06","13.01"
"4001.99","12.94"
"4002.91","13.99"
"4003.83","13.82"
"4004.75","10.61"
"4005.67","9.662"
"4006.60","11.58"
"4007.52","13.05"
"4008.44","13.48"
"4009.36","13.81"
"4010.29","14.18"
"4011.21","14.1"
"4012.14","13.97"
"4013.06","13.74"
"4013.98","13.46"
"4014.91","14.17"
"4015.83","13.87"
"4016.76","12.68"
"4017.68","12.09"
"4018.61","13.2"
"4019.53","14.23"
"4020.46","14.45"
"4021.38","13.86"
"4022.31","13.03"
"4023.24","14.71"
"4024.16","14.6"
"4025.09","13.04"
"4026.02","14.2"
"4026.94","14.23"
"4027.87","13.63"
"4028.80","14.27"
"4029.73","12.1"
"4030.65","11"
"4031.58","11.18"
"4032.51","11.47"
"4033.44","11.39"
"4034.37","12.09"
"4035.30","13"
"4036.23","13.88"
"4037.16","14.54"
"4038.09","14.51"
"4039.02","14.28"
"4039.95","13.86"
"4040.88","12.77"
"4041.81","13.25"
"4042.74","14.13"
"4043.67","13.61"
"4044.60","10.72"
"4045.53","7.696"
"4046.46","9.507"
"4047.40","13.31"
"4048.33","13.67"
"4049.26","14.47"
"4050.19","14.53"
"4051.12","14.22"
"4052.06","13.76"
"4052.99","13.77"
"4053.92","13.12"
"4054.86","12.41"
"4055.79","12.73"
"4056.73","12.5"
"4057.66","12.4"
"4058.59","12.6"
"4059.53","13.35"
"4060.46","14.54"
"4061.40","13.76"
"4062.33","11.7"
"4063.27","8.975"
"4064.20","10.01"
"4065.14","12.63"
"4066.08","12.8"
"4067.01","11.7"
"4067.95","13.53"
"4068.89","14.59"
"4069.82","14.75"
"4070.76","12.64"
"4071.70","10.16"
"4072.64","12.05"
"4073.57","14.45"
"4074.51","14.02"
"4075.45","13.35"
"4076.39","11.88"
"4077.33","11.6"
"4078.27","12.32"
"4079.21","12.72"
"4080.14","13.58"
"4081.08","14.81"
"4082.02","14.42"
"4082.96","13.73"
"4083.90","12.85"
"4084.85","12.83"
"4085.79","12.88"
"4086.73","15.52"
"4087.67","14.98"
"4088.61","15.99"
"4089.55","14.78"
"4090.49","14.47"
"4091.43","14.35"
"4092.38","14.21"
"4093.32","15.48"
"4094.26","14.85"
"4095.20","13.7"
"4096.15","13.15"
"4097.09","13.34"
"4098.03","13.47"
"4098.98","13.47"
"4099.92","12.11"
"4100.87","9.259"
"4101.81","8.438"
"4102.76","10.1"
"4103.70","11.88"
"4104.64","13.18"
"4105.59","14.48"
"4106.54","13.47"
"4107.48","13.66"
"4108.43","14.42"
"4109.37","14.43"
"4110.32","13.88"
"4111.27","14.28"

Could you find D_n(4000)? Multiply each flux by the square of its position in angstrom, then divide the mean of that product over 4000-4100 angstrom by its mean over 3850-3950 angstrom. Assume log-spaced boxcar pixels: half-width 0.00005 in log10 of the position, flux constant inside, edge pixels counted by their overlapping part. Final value 1.7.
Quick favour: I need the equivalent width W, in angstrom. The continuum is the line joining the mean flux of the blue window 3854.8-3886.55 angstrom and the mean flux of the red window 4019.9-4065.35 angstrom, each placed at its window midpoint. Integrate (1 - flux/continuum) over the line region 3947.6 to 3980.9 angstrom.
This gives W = 7.9 angstrom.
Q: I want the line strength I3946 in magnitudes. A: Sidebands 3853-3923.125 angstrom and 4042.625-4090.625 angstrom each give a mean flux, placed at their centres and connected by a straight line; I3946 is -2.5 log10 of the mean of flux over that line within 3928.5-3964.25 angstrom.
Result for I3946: 0.37 mag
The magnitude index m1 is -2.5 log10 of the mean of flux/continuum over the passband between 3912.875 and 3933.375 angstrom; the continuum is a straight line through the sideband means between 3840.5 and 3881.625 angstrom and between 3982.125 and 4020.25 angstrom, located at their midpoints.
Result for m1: 0.33 mag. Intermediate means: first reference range 8.86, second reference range 12.8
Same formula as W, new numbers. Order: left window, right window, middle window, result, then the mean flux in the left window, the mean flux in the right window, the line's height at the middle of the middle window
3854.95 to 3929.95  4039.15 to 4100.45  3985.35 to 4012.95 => -2.93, 9.02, 13.2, 11.5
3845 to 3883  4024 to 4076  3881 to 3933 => 4.72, 8.91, 12.9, 9.83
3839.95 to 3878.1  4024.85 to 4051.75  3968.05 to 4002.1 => 3.09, 8.82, 12.9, 11.7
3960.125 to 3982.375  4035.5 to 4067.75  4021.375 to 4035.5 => -2.21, 7.3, 12.8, 11.2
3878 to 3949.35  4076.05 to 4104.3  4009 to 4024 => -3.39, 8.35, 13.2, 11.2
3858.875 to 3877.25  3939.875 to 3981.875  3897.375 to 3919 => -4.14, 8.84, 8.4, 8.65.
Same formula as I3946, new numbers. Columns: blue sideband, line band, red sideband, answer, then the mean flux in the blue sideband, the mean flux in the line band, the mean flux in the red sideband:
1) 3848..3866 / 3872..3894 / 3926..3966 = -0.05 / 8.73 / 8.71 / 7.35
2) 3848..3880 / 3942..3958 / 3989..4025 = 0.16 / 8.81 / 9.84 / 13.1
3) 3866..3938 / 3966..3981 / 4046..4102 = 0.41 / 8.52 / 7.21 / 13.1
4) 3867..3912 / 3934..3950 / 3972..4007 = 0.44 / 9.28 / 7.04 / 11.7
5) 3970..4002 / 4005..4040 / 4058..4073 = -0.13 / 11.2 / 13.3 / 12.5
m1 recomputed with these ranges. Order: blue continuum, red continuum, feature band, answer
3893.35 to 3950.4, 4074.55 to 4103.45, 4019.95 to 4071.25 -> -0.09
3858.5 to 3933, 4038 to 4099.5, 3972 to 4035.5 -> -0.08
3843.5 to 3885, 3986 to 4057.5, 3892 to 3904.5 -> -0.01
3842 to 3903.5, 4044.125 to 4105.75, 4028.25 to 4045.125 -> -0.06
